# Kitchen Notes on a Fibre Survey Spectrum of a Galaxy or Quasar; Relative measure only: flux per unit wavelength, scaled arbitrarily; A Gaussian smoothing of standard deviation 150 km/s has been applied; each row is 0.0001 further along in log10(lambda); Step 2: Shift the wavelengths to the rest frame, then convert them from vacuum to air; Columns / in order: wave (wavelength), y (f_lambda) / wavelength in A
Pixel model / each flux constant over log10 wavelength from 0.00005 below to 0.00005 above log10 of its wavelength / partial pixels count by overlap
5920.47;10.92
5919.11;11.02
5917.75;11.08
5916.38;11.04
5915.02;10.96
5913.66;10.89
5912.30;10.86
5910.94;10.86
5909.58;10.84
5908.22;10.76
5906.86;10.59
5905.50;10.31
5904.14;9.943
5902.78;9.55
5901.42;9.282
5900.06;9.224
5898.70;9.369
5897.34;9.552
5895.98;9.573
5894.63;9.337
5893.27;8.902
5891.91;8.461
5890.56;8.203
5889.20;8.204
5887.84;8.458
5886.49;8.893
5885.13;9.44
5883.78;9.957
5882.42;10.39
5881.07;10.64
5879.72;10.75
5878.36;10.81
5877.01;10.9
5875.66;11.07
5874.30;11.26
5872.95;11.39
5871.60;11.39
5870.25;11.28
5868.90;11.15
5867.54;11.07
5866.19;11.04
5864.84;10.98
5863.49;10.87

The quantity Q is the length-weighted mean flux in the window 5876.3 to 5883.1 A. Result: 10.7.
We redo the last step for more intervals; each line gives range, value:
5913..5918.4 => 11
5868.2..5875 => 11.3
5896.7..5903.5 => 9.39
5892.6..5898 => 9.35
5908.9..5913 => 10.9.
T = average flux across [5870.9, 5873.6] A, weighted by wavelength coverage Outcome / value 11.4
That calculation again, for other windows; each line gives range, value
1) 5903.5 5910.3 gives 10.5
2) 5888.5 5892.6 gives 8.28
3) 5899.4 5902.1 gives 9.25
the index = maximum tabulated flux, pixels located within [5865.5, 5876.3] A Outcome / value 11.39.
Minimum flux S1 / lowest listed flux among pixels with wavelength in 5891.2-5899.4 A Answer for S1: 8.461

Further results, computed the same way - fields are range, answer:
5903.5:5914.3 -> 9.943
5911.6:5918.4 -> 10.86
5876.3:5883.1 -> 10.39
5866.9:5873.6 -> 11.07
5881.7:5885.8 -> 9.44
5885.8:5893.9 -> 8.203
